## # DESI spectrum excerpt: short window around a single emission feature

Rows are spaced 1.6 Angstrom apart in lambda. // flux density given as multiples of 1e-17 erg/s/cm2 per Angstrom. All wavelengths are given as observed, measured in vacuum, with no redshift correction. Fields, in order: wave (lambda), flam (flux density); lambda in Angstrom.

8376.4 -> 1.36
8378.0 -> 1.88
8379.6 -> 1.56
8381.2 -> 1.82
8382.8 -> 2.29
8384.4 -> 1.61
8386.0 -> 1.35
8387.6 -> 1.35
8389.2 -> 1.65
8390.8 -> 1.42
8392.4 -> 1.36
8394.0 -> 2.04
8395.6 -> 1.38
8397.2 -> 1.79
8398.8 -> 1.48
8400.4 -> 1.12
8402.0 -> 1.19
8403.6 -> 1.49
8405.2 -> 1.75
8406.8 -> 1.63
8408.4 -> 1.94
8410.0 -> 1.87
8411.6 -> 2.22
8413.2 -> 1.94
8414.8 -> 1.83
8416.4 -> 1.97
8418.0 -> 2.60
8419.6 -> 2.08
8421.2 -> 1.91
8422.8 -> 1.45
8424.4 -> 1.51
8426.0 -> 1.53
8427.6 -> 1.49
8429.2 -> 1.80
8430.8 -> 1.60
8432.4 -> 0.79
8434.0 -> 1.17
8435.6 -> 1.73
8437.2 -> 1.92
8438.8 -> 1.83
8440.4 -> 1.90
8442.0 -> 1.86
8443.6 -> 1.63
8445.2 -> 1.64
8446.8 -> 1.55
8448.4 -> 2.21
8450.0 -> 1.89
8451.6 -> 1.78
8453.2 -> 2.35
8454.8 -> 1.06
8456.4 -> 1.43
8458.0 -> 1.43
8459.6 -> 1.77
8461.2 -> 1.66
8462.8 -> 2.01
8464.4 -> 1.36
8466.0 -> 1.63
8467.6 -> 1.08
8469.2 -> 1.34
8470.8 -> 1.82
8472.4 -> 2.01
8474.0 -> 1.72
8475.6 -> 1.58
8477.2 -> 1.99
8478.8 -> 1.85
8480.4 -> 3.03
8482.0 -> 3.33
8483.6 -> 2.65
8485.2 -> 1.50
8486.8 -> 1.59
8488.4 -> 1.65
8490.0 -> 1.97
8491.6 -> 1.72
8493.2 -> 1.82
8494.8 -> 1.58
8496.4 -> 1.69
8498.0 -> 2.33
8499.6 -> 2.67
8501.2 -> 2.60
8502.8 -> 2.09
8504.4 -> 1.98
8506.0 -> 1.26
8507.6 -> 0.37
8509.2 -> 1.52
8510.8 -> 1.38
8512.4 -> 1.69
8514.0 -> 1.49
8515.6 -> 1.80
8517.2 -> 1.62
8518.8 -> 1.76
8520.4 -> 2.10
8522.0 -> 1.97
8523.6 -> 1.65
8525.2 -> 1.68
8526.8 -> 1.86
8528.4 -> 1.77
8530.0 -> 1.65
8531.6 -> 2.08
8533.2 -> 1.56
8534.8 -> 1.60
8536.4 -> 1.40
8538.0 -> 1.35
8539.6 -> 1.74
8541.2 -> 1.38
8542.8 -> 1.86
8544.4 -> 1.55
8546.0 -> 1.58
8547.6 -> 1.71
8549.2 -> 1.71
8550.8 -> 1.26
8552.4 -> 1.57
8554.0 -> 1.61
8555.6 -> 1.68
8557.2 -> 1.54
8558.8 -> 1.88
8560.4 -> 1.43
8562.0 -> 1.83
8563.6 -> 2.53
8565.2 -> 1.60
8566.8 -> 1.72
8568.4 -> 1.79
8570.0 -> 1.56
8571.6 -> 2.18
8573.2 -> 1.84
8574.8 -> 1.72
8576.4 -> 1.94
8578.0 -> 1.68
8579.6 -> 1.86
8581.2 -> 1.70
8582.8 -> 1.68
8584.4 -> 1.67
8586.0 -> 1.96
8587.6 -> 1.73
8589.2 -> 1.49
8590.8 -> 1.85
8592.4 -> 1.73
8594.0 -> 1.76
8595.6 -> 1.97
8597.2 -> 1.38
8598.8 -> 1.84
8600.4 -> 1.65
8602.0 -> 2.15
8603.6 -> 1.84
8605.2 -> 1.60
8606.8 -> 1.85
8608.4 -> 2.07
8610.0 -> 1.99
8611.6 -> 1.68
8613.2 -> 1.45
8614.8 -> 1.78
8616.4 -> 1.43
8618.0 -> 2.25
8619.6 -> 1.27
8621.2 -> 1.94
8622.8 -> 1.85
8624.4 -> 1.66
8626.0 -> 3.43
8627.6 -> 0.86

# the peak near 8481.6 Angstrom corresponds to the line [S II] 6716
